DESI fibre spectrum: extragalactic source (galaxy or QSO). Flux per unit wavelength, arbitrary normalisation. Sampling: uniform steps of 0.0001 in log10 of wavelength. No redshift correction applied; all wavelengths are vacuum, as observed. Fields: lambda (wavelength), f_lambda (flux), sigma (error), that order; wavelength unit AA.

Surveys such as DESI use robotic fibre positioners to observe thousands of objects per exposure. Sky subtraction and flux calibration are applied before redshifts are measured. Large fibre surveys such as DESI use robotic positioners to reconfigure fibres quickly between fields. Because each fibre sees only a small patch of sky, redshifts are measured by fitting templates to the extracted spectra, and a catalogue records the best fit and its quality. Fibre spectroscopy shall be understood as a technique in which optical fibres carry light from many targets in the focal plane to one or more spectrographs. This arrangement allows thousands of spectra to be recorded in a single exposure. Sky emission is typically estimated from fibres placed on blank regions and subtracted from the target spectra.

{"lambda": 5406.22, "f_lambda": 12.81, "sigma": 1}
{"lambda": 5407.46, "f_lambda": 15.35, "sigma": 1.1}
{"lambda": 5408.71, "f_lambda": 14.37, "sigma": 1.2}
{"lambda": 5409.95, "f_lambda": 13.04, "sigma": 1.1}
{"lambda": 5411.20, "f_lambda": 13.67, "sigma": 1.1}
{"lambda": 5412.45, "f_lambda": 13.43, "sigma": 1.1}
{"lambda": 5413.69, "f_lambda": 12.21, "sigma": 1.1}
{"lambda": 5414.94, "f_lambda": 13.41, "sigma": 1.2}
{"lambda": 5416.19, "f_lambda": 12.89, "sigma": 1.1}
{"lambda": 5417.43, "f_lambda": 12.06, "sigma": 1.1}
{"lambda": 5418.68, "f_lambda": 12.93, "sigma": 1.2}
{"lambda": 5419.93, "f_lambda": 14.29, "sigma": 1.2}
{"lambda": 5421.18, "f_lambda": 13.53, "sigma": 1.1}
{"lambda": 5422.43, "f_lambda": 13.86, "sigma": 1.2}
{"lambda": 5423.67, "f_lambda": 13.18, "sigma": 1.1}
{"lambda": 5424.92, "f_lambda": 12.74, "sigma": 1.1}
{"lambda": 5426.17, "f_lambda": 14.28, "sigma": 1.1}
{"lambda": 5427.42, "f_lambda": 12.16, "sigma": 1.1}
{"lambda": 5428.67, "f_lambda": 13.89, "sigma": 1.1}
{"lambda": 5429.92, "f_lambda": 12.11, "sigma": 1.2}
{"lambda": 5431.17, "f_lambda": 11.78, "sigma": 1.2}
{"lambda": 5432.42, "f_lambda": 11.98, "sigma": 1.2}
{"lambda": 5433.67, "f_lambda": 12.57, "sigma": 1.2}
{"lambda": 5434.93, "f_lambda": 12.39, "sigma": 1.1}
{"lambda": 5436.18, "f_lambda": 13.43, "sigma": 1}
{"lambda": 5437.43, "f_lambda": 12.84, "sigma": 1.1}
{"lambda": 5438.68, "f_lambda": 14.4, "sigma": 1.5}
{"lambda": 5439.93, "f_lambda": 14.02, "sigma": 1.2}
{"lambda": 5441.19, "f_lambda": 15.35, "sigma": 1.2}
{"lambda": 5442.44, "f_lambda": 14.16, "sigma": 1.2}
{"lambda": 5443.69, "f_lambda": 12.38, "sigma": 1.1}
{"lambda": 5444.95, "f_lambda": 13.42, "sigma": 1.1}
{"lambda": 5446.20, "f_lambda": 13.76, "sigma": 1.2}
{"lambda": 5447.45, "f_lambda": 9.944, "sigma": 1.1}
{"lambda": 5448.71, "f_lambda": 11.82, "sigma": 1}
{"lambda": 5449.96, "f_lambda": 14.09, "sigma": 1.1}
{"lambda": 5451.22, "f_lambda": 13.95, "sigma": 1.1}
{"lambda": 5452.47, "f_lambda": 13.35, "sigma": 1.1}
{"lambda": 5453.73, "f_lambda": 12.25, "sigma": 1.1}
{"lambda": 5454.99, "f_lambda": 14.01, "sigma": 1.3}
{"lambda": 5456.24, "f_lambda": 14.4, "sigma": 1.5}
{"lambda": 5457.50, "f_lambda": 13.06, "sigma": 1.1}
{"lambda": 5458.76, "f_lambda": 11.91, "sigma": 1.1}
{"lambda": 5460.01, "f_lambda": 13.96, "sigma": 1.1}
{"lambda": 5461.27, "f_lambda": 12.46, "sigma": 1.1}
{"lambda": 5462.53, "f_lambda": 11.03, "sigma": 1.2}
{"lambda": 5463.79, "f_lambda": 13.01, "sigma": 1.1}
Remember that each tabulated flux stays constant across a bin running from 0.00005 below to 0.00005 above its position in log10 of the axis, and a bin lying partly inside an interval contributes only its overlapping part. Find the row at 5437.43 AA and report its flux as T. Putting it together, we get 12.84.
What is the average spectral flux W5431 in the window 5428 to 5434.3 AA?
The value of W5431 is 12.5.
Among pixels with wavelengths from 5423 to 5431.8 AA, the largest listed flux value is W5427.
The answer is 14.28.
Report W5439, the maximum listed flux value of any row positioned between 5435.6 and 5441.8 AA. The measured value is 15.35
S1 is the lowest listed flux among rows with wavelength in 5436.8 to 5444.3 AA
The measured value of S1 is 12.38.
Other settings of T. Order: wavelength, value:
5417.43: 12.06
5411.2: 13.67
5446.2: 13.76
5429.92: 12.11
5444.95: 13.42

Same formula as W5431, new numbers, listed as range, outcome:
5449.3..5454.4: 13.4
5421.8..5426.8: 13.5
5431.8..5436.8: 12.6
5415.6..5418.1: 12.5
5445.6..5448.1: 11.8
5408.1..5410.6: 13.7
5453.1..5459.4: 13.1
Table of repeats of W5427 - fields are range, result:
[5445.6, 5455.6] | 14.09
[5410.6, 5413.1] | 13.67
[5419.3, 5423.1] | 14.29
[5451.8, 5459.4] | 14.4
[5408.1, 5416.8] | 14.37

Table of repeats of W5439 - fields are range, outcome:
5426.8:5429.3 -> 13.89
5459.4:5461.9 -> 13.96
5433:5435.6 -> 12.57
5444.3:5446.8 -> 13.76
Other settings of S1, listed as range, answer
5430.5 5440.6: 11.78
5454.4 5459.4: 11.91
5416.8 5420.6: 12.06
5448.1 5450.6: 11.82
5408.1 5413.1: 13.04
